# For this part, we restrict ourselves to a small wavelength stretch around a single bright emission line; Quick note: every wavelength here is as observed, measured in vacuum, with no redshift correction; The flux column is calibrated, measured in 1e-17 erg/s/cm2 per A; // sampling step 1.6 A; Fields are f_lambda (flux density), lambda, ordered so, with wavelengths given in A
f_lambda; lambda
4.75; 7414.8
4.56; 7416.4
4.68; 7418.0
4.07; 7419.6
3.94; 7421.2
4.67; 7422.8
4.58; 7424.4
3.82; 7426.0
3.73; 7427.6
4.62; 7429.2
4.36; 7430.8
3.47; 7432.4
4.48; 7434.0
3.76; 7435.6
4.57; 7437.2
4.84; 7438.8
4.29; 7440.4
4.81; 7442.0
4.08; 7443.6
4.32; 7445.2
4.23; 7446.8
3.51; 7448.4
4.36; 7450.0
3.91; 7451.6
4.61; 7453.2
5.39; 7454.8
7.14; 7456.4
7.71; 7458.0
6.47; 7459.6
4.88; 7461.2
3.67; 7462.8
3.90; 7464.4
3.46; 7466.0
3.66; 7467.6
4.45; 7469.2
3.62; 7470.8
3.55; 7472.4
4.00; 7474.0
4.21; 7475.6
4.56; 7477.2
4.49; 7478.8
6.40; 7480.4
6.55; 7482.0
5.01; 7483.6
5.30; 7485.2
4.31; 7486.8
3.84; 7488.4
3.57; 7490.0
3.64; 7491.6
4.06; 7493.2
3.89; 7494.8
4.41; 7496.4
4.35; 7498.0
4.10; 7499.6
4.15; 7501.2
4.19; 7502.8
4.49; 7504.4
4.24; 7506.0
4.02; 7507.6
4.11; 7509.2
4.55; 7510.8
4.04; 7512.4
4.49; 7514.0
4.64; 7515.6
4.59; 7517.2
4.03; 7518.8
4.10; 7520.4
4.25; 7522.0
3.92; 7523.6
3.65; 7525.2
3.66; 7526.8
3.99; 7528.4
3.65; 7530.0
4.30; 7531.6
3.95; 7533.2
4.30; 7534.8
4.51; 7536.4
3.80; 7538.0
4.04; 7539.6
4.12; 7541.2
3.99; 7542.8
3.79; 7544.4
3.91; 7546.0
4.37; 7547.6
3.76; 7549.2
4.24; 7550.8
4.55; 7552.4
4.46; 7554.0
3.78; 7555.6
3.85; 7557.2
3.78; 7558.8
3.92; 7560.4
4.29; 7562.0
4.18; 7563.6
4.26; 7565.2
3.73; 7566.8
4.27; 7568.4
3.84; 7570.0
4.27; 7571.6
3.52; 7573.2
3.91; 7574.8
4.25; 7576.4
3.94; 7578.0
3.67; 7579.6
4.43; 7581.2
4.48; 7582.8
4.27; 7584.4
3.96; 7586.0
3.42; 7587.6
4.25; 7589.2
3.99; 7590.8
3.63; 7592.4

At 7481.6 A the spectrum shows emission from [N II] 6583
